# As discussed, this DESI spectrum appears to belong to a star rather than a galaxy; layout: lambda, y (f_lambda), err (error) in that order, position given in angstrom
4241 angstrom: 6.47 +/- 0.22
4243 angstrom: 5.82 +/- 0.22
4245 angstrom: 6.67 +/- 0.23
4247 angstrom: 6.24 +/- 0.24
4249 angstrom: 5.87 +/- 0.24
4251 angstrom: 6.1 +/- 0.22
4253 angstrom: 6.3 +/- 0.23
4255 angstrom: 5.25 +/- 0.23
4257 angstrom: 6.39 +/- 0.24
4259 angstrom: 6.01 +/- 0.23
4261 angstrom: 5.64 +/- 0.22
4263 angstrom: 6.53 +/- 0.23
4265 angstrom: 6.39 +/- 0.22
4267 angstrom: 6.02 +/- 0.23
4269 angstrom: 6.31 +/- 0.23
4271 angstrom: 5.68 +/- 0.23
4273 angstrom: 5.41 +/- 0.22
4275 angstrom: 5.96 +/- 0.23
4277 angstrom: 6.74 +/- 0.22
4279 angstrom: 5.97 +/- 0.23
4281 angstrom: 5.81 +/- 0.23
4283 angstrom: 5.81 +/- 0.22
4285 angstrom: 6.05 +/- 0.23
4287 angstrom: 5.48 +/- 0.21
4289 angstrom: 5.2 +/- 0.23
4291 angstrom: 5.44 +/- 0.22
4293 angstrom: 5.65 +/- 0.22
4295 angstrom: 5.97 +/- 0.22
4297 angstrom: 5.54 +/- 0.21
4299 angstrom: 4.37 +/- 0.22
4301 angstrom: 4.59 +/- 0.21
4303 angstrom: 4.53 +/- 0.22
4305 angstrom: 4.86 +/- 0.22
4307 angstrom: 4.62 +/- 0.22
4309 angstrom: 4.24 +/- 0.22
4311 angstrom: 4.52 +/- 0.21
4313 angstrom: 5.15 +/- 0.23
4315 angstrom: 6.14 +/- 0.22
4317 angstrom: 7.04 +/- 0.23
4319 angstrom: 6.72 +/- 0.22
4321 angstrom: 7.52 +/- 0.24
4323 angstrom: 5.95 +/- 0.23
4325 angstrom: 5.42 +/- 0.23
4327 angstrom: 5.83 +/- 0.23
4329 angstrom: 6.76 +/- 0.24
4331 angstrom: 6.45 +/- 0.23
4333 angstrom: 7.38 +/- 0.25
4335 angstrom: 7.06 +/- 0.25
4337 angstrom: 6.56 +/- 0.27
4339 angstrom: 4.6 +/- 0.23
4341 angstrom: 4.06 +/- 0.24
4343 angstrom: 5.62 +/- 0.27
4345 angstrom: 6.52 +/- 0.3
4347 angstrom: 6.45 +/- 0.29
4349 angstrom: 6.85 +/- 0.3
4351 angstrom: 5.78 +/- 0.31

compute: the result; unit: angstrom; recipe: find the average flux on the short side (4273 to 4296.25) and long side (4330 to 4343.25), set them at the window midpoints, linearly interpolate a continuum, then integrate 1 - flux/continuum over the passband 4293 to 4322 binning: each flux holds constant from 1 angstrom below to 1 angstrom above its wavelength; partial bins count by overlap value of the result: 2.28 angstrom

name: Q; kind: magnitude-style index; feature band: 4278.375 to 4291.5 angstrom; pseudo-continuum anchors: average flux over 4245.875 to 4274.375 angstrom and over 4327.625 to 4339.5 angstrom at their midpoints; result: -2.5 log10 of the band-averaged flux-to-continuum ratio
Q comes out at 0.09 mag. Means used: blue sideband 6.01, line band 5.68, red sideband 6.53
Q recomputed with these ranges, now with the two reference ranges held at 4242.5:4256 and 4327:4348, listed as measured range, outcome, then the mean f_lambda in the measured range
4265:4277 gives 0.013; 5.99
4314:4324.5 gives -0.086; 6.61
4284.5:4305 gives 0.162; 5.24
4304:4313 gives 0.301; 4.63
